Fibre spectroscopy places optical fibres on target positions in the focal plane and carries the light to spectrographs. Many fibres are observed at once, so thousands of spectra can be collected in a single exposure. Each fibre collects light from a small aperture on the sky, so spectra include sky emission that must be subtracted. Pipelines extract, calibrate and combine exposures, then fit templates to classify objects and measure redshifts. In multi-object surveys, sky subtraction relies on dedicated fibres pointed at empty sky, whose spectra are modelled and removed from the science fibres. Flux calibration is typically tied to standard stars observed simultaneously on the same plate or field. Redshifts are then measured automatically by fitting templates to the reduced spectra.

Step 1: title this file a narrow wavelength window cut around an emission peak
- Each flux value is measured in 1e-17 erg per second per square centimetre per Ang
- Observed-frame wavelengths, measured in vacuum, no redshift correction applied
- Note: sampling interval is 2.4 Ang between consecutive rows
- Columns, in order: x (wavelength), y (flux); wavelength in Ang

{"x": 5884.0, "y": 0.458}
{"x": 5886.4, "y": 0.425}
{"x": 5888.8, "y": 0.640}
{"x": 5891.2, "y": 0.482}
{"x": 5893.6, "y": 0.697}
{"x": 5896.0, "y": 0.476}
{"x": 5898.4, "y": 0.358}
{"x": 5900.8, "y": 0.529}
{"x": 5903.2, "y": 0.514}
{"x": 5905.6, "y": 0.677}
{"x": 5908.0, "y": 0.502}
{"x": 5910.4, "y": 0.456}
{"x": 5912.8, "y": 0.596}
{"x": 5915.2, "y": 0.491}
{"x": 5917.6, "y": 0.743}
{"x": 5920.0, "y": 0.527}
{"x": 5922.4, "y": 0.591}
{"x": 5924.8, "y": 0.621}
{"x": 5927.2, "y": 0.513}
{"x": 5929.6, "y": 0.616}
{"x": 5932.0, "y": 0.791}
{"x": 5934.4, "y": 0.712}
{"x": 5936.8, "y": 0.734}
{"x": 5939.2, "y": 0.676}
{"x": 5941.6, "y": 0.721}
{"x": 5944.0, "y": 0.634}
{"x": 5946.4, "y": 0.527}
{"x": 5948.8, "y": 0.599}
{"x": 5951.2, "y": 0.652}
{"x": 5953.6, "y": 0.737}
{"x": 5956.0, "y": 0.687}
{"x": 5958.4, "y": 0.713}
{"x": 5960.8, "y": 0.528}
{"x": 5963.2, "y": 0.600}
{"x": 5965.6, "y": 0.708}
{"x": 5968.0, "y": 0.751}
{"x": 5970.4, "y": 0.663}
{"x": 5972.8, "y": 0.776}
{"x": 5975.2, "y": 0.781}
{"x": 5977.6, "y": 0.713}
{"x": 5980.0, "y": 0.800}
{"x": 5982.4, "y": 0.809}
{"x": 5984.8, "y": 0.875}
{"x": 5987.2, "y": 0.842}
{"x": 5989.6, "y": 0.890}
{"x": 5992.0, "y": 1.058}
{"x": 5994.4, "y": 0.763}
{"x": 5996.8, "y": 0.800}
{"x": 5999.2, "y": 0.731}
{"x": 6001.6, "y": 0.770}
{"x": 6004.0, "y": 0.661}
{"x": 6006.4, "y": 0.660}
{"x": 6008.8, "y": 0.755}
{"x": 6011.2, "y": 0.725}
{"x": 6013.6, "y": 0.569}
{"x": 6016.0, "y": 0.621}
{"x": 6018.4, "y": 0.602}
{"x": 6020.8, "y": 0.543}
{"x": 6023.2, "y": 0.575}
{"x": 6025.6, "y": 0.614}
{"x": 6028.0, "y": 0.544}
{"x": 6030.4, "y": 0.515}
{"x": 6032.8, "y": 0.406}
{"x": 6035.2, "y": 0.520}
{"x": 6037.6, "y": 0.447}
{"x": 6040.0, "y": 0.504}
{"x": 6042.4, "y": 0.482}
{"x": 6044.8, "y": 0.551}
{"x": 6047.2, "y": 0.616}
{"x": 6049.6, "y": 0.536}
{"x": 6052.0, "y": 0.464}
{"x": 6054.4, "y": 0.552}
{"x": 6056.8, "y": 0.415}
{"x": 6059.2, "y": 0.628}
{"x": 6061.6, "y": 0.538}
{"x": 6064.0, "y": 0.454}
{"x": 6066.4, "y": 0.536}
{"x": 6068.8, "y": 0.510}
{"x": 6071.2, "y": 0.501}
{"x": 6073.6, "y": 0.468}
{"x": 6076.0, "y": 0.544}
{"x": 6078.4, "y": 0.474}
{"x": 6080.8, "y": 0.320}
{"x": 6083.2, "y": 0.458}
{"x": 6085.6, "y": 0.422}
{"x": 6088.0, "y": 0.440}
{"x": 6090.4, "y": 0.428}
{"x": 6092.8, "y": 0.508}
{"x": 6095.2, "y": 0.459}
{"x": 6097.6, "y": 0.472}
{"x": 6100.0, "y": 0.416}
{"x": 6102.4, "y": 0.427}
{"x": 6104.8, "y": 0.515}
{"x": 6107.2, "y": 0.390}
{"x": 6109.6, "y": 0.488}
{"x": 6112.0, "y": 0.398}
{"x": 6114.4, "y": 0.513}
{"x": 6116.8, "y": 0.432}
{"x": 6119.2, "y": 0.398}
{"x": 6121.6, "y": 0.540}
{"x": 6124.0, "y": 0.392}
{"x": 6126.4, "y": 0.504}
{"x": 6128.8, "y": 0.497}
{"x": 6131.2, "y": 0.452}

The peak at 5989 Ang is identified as C III]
